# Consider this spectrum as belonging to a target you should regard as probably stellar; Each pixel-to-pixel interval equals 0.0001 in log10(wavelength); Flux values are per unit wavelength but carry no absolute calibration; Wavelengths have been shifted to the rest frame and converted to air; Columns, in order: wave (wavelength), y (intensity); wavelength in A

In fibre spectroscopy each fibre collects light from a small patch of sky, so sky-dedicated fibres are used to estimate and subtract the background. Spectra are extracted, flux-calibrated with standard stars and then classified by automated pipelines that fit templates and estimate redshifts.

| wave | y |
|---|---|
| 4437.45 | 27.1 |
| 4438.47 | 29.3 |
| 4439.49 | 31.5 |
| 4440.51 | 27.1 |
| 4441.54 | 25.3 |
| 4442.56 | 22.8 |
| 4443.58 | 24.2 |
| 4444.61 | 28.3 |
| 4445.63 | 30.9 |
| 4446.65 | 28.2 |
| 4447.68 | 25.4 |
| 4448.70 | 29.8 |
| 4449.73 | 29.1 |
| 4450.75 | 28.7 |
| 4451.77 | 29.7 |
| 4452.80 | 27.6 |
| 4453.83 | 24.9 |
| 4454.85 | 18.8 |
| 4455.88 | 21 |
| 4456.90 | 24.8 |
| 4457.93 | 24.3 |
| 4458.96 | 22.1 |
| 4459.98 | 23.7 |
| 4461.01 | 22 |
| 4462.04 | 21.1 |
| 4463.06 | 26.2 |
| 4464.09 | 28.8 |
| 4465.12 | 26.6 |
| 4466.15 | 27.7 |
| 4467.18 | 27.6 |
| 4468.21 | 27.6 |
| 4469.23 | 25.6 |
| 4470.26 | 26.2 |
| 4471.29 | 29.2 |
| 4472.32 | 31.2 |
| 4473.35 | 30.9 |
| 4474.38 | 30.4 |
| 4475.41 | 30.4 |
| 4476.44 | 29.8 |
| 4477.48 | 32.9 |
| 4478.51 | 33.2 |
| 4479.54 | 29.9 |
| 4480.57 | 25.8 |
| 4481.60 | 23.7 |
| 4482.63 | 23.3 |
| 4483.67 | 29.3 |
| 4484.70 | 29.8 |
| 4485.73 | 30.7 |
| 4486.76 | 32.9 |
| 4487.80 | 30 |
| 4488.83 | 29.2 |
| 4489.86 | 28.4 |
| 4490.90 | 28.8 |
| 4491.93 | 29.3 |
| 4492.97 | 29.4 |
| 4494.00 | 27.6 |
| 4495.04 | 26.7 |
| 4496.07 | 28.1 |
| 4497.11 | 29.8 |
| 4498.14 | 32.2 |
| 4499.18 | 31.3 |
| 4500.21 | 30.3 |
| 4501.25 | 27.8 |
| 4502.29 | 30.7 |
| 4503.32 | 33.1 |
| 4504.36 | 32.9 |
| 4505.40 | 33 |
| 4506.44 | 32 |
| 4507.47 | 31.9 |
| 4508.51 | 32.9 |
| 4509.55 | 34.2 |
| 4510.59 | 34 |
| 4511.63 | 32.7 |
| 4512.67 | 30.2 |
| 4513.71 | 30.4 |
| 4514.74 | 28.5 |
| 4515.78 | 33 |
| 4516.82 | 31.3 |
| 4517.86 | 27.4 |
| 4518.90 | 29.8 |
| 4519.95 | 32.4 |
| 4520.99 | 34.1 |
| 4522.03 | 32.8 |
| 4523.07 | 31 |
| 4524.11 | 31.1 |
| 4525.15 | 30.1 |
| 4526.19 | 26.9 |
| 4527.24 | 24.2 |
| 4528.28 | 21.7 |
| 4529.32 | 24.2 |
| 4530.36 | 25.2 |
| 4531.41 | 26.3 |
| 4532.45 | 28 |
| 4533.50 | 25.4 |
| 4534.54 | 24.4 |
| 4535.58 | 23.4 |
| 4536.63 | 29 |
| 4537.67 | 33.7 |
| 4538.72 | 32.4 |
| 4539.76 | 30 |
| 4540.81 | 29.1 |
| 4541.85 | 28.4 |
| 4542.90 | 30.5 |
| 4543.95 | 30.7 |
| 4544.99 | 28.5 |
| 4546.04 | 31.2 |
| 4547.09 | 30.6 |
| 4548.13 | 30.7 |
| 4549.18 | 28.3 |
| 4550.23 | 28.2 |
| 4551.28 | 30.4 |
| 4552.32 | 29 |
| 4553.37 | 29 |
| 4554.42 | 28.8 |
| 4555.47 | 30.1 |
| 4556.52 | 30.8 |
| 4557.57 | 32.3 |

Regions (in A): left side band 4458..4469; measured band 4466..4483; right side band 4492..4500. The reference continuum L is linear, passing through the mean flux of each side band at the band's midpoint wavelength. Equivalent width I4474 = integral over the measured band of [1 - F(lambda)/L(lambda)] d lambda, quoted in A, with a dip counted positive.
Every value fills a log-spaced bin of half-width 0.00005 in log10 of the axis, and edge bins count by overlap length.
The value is -1.2 A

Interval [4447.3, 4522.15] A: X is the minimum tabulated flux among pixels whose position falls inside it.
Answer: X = 18.8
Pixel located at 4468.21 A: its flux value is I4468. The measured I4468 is 27.6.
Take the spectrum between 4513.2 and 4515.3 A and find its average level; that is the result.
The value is 29.6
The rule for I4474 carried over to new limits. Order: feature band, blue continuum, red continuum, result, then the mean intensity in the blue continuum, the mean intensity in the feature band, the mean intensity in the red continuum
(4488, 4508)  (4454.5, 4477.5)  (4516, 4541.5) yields -1.92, 26.4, 30.1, 28.5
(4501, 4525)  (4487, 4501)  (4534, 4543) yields -2.03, 29.4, 31.6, 28.9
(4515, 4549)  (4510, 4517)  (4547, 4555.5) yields 1.65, 31.5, 29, 29.4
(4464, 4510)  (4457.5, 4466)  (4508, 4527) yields -3.60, 24.5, 29.6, 31.2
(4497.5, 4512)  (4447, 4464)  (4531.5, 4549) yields -2.47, 25.1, 32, 29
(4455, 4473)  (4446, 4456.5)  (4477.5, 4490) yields 1.25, 26.4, 25.5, 29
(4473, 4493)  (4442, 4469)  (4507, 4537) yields -1.60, 25.8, 29.4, 29.2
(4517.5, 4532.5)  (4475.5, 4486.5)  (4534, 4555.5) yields 0.44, 29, 28.4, 29.3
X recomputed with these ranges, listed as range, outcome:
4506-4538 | 21.7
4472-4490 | 23.3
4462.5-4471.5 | 25.6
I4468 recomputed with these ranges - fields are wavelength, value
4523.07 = 31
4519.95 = 32.4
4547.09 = 30.6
